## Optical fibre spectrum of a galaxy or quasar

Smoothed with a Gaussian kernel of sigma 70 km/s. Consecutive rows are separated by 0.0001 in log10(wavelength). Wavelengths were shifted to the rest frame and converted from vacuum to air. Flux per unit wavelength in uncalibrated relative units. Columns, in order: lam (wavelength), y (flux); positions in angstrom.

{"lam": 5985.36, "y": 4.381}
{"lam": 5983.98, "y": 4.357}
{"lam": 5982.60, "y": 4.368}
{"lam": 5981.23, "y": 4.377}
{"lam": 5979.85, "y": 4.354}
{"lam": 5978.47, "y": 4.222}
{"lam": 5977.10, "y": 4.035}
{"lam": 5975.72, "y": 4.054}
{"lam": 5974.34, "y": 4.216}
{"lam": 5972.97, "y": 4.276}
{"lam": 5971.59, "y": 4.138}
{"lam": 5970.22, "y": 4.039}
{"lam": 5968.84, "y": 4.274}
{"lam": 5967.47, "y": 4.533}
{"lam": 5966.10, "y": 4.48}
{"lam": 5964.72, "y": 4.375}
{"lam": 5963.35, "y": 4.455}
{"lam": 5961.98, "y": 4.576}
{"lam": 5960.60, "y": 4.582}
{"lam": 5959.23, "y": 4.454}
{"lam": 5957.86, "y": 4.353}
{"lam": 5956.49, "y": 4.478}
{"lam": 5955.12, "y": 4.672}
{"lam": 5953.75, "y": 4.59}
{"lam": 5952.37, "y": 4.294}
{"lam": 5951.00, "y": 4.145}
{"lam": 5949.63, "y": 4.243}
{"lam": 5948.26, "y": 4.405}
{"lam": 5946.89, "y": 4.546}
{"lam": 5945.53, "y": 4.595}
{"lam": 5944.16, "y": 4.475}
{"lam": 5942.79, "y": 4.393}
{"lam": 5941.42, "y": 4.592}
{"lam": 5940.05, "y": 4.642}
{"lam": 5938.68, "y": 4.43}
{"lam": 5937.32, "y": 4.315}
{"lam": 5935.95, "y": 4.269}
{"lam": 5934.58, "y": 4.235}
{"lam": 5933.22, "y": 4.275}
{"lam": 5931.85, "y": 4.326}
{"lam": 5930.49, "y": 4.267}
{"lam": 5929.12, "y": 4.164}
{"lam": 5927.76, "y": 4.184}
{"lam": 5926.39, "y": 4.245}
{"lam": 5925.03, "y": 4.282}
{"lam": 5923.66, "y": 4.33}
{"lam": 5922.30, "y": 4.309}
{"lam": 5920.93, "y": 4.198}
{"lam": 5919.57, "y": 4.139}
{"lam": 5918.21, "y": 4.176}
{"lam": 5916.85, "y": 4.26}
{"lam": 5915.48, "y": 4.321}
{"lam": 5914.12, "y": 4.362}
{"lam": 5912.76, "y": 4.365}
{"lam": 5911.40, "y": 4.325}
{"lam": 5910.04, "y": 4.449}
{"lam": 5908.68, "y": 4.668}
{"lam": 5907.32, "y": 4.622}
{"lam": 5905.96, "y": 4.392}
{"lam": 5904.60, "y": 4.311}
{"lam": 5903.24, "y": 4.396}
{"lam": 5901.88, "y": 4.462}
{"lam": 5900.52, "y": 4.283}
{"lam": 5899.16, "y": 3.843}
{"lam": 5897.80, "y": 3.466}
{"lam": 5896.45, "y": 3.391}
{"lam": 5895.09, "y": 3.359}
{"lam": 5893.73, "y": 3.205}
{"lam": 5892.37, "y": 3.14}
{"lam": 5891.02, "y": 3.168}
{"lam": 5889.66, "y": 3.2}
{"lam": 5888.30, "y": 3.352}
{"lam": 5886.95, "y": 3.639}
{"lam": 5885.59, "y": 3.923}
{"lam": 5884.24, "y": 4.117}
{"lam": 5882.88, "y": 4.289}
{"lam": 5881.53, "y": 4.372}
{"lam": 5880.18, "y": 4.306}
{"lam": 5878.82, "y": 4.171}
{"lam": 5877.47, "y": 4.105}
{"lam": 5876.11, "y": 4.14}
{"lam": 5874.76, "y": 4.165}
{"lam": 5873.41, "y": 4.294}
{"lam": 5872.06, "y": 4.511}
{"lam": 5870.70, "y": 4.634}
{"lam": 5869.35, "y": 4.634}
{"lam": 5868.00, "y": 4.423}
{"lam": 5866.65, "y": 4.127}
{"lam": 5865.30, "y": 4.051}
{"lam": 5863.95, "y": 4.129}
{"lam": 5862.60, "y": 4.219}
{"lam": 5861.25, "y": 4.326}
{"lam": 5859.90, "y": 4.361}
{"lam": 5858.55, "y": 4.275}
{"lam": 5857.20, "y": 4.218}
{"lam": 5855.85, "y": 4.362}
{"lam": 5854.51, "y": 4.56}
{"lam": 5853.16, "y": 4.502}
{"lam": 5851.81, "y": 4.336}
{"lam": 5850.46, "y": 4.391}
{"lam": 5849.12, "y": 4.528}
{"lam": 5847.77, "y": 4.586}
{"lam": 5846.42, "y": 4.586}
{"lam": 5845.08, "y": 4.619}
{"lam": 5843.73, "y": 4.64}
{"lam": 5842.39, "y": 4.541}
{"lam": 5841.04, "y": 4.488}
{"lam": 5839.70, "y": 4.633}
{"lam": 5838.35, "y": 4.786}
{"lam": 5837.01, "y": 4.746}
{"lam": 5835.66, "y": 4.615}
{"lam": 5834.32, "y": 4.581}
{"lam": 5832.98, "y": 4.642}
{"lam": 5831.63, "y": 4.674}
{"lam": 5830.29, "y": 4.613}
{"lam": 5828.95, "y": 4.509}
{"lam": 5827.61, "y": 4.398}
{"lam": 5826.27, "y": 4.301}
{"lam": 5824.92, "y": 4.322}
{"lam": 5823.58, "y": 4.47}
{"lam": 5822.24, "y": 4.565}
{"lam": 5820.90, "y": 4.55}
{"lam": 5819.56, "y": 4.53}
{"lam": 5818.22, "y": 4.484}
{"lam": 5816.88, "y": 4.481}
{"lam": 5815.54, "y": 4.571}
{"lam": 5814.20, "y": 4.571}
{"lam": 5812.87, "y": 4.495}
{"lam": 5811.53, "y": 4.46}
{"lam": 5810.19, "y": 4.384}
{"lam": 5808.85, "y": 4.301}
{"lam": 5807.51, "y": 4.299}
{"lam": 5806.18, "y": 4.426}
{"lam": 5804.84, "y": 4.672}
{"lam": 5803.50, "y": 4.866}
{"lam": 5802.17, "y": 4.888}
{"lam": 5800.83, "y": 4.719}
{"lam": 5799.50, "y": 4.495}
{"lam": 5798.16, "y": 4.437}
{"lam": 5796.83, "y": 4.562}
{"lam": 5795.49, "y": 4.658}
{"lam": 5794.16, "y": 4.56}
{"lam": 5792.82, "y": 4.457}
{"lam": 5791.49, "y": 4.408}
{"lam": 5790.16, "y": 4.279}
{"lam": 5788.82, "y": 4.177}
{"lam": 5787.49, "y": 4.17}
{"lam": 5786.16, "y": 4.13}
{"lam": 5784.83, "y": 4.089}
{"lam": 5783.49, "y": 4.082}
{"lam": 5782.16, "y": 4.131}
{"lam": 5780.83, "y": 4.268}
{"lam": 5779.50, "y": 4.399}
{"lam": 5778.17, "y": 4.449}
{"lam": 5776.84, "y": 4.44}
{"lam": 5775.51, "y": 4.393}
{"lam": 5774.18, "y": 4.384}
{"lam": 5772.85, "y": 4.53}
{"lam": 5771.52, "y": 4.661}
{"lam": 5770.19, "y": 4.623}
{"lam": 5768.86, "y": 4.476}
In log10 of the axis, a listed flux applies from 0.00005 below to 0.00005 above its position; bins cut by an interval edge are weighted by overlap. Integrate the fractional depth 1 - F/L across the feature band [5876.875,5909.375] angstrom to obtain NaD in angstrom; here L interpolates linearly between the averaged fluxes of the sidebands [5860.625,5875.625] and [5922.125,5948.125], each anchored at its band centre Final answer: 3.1 angstrom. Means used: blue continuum 4.32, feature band 3.92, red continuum 4.36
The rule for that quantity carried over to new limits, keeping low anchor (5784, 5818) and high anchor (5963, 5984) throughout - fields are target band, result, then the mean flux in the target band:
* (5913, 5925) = 0.2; 4.27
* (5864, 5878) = 0.3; 4.3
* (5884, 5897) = 2.8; 3.43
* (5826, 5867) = -0.5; 4.47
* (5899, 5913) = -0.1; 4.39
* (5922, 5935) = 0.2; 4.26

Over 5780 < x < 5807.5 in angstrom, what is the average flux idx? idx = 4.42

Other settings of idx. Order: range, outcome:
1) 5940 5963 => 4.47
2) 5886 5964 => 4.2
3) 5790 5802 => 4.53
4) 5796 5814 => 4.54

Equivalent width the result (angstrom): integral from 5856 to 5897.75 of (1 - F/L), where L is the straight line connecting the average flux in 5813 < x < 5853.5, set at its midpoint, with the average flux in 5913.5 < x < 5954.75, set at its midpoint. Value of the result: 4.23 angstrom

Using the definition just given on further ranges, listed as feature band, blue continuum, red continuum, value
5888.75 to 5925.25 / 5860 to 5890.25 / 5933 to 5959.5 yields 2.0 angstrom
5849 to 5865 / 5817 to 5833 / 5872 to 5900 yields -0.8 angstrom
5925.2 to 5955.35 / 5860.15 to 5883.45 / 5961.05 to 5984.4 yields -0.5 angstrom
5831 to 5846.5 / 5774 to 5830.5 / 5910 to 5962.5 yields -0.7 angstrom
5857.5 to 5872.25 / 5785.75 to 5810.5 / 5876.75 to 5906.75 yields -1.1 angstrom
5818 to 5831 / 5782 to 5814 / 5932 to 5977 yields -0.2 angstrom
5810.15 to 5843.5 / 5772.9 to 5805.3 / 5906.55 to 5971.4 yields -1.0 angstrom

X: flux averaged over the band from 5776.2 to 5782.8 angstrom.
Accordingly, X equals 4.34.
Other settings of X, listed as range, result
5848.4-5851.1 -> 4.47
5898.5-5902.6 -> 4.2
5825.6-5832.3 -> 4.5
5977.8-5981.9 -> 4.31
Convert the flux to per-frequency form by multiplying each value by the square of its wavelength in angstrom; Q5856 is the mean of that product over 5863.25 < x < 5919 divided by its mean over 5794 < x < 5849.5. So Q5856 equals 0.9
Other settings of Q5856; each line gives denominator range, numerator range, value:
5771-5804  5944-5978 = 1.05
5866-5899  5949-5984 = 1.14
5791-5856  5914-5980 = 1.00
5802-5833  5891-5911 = 0.91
